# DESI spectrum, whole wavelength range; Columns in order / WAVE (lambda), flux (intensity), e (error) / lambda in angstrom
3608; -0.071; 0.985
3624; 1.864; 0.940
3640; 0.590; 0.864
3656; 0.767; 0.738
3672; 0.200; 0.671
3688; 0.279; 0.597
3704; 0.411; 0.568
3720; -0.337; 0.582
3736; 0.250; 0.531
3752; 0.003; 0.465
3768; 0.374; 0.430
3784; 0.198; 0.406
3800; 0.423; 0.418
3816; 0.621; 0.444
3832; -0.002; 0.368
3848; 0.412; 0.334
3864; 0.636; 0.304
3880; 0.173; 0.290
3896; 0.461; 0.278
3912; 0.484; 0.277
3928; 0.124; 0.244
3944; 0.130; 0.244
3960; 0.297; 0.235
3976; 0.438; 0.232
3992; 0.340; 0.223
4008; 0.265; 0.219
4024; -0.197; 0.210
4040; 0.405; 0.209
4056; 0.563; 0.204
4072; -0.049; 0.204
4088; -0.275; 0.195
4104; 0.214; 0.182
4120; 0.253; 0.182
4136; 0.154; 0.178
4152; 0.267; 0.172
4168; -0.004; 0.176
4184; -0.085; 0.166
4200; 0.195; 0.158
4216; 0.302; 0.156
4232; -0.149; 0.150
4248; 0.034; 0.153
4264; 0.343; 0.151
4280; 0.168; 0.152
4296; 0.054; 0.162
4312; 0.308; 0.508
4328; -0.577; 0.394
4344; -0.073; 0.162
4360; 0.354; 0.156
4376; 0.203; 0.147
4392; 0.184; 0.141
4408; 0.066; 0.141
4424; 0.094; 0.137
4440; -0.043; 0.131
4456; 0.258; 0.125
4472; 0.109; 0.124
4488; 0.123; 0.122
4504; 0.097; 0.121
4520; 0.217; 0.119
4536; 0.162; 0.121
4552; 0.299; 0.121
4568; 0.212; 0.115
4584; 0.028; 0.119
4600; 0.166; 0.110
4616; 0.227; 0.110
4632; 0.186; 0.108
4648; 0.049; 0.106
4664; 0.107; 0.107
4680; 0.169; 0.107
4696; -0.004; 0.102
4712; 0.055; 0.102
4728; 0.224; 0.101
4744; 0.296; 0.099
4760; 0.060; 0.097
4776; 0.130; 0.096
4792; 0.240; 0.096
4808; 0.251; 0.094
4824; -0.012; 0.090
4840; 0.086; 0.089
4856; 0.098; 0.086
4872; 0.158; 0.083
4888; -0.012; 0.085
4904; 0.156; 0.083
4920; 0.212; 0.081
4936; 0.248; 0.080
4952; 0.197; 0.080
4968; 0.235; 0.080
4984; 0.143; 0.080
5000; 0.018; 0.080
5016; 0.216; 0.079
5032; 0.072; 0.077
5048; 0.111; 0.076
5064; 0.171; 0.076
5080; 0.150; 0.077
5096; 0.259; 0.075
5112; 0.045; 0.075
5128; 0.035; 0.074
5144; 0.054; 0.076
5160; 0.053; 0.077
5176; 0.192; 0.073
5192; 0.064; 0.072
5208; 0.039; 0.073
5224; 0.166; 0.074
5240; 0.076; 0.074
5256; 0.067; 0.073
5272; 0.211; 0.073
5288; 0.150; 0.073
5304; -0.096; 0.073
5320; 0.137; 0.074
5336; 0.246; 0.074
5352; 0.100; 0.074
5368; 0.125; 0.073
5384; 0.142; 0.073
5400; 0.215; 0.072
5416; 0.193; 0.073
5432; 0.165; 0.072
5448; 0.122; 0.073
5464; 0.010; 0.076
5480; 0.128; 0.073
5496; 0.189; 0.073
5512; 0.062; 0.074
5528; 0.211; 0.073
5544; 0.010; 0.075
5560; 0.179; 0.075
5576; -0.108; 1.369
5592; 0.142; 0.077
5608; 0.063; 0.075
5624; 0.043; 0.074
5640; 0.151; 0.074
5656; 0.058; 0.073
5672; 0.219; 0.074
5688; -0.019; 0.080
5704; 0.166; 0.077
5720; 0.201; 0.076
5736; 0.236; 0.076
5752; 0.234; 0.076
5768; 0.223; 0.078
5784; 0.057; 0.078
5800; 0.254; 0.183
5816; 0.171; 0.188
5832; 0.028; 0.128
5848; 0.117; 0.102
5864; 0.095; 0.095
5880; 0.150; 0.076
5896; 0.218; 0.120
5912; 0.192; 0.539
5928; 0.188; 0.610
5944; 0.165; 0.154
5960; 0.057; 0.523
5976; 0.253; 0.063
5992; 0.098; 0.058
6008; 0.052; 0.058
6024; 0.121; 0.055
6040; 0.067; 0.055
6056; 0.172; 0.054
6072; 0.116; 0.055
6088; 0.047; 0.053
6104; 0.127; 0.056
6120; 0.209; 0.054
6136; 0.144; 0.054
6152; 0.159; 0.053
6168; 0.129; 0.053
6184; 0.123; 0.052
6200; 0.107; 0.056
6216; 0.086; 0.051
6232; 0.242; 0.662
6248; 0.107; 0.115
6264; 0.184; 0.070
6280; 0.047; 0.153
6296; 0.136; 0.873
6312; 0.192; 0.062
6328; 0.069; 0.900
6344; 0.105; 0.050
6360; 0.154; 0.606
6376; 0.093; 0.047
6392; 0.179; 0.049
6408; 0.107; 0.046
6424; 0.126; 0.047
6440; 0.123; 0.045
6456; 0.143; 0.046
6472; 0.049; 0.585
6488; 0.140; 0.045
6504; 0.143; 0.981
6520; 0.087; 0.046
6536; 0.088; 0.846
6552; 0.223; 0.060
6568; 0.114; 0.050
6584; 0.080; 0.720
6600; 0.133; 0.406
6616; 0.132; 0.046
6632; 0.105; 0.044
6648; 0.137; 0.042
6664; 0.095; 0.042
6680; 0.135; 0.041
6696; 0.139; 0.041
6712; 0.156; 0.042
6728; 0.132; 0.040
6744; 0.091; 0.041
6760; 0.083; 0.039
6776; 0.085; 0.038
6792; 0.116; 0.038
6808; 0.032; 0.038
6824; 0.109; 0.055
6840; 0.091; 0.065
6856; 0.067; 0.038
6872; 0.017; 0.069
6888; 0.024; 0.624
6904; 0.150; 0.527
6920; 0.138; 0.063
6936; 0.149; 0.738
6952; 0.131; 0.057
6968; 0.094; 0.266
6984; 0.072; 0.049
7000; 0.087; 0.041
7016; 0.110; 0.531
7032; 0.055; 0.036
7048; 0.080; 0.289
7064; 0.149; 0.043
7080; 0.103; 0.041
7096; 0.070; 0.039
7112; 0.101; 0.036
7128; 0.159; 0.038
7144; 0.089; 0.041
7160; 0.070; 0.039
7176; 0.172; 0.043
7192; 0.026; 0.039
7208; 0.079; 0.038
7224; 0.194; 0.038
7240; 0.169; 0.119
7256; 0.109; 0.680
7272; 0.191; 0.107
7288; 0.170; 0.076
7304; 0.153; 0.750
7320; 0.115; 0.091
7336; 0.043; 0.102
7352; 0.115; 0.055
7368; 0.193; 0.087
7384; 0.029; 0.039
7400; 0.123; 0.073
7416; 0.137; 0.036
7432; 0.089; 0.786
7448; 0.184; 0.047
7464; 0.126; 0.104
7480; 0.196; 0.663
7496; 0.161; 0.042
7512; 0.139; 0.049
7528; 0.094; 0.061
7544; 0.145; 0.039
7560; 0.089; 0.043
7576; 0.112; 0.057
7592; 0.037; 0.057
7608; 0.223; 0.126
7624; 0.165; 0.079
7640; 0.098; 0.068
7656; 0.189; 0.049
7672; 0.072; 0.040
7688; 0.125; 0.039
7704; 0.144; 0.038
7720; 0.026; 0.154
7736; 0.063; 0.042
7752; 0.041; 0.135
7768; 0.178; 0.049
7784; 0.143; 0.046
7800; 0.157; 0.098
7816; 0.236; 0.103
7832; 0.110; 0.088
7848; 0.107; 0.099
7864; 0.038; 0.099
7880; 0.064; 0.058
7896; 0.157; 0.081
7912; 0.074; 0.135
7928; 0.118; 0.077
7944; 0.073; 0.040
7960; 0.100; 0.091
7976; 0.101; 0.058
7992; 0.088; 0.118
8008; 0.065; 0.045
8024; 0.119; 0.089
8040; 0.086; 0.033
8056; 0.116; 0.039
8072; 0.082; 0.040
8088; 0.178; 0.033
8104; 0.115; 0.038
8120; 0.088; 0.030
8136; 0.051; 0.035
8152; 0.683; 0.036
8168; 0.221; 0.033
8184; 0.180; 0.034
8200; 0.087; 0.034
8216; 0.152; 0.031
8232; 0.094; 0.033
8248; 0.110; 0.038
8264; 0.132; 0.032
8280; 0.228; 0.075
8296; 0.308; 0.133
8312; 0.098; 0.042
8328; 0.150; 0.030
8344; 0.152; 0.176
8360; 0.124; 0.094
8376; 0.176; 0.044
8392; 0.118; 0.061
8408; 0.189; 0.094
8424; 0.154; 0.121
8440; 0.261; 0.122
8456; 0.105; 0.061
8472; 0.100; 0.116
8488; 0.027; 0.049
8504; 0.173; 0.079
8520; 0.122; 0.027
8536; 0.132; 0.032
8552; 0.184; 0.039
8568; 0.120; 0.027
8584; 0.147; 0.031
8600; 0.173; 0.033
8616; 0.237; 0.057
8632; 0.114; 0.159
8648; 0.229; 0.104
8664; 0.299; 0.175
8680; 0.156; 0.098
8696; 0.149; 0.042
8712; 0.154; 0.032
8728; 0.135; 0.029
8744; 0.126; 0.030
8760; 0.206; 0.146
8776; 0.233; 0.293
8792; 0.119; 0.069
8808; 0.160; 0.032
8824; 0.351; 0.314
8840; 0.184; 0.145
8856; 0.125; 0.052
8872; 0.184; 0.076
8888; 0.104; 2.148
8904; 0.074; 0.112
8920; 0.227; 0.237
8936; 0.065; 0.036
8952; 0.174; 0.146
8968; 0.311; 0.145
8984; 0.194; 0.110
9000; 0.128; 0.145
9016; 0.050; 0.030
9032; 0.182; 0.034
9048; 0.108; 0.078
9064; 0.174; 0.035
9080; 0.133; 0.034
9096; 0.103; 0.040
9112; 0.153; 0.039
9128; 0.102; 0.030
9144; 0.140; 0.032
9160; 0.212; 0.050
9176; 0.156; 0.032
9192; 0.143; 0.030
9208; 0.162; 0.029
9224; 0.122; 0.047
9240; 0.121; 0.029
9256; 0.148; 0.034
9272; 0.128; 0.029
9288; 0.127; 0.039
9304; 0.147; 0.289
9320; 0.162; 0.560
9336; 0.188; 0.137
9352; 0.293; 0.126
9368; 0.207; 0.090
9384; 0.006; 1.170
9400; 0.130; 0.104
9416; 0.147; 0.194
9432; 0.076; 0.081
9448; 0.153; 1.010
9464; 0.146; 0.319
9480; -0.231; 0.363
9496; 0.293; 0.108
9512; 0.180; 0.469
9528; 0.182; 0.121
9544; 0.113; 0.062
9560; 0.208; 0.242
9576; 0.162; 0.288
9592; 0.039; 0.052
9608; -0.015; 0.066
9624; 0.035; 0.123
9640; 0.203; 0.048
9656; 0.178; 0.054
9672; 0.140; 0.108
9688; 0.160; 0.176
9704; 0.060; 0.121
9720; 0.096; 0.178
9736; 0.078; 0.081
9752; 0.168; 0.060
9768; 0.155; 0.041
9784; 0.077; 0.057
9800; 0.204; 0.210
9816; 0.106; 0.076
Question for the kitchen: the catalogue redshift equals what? 1.19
